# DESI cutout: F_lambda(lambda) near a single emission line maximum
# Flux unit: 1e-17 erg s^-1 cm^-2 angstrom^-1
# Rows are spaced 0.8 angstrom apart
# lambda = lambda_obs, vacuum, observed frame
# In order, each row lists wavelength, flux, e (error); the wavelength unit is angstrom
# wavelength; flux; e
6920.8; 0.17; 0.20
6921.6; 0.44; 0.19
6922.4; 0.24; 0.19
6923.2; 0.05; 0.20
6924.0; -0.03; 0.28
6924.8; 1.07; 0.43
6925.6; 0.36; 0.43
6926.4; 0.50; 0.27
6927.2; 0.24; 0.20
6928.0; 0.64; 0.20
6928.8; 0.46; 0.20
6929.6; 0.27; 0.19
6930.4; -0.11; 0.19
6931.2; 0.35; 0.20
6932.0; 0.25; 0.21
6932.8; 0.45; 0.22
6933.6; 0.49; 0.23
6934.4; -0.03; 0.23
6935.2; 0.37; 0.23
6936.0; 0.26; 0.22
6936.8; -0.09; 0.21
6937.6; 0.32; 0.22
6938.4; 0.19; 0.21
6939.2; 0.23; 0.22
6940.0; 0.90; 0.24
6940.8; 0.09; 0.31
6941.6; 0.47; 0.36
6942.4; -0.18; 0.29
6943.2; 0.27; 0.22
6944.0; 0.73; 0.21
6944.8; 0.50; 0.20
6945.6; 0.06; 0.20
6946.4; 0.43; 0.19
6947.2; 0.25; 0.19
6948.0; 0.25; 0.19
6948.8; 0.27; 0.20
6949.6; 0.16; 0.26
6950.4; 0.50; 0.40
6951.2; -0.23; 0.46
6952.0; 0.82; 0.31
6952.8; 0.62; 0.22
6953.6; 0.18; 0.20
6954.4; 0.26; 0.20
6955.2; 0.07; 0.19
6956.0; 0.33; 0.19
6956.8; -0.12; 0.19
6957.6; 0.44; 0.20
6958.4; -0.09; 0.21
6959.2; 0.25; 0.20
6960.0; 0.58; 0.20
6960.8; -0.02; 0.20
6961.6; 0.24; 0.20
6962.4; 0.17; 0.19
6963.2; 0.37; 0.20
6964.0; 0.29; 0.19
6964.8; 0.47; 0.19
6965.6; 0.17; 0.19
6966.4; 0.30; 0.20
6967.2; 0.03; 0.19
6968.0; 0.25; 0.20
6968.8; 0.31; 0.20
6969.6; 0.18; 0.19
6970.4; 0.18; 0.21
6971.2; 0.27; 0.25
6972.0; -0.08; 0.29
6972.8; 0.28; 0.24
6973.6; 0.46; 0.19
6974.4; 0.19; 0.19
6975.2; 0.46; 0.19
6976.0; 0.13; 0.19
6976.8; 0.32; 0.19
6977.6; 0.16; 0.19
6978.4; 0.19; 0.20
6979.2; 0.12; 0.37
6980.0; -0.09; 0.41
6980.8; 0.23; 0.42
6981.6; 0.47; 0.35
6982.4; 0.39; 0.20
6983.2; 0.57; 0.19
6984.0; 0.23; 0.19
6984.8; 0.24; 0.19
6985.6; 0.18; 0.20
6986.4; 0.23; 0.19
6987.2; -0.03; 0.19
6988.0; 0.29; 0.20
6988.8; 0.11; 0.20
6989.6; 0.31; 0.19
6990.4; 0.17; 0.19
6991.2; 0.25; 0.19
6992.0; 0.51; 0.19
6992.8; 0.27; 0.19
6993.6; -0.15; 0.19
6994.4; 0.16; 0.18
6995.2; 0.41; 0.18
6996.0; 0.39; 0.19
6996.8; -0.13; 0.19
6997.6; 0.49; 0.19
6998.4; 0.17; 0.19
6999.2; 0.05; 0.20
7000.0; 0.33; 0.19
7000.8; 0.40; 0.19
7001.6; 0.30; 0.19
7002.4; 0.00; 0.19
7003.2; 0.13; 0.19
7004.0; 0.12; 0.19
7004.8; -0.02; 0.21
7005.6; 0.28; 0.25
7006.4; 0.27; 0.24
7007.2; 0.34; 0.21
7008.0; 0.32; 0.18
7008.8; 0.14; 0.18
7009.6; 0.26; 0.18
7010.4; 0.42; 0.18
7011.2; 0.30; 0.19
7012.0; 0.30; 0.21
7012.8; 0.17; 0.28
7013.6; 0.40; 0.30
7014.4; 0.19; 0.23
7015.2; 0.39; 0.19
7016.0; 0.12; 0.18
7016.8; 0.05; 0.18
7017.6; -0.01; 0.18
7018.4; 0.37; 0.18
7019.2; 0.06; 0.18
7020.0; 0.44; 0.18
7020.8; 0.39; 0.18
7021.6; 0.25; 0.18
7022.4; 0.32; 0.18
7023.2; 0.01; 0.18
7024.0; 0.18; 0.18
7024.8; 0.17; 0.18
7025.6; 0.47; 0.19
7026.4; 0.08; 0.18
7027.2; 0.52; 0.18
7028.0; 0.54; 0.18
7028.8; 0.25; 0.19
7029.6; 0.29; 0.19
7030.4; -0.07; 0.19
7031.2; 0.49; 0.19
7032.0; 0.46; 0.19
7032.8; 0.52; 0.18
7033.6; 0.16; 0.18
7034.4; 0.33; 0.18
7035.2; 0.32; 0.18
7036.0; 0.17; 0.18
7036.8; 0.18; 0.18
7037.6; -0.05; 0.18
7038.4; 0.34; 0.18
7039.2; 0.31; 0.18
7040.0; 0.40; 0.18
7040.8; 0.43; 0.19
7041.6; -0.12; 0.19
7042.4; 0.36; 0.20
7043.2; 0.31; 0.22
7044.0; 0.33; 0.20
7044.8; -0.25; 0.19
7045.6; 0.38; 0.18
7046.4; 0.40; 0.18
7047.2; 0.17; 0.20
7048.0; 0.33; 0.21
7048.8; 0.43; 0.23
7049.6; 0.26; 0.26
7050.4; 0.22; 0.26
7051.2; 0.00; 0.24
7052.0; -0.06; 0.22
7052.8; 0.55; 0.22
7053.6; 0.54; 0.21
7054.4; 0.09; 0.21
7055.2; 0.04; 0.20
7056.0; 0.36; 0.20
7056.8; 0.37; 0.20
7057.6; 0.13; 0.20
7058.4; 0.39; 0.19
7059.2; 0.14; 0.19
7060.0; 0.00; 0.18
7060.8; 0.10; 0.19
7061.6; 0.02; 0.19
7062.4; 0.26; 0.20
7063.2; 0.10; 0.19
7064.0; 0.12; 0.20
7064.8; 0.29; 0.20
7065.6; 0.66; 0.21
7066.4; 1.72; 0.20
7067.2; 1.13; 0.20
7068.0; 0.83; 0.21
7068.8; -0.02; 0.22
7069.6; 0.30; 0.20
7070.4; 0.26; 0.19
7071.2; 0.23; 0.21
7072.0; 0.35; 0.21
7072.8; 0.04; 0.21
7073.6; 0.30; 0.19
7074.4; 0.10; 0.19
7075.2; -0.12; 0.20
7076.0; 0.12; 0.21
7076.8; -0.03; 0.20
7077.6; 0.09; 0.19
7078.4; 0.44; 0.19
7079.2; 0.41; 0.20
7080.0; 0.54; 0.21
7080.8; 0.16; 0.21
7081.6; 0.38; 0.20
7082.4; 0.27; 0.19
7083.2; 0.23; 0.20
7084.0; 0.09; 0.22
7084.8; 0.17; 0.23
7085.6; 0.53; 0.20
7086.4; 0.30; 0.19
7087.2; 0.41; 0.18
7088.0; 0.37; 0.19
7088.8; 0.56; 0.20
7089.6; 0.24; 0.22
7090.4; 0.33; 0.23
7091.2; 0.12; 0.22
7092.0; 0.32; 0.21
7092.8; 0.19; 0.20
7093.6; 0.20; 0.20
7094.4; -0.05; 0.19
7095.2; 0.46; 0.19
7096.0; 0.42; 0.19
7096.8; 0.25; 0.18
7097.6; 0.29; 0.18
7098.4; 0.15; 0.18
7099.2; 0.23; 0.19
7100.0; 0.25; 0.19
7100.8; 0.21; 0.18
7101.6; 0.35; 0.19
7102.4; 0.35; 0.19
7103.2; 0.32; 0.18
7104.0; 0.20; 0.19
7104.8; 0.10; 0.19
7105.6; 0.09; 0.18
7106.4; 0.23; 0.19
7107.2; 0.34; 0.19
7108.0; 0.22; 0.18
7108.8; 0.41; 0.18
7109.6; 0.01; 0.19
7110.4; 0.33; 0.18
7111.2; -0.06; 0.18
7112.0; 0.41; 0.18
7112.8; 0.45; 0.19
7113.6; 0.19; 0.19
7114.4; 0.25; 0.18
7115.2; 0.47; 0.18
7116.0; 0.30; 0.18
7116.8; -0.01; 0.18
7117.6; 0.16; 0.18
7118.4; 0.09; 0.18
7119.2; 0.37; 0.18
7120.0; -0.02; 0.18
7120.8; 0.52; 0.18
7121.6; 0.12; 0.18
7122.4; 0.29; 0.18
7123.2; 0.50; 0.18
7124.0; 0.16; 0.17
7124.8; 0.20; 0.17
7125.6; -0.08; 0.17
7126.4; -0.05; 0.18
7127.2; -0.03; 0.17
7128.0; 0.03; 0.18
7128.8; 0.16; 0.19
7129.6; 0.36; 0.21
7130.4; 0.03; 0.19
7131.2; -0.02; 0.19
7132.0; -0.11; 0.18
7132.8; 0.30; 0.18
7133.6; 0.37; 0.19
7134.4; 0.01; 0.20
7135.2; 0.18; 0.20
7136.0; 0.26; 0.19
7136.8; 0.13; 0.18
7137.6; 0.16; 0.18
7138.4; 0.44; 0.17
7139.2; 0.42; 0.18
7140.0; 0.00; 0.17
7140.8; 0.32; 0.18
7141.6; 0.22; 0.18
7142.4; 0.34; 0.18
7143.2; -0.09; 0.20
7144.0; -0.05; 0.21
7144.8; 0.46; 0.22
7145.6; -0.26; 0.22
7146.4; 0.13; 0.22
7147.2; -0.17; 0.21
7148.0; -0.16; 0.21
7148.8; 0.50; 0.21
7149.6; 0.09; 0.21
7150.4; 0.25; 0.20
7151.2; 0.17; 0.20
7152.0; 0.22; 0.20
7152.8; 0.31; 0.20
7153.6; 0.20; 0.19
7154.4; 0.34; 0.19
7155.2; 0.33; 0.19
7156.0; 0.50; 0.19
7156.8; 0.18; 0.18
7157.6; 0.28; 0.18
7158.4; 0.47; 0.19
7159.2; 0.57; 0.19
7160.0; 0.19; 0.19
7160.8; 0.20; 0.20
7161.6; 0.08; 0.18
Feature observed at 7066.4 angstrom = H-alpha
